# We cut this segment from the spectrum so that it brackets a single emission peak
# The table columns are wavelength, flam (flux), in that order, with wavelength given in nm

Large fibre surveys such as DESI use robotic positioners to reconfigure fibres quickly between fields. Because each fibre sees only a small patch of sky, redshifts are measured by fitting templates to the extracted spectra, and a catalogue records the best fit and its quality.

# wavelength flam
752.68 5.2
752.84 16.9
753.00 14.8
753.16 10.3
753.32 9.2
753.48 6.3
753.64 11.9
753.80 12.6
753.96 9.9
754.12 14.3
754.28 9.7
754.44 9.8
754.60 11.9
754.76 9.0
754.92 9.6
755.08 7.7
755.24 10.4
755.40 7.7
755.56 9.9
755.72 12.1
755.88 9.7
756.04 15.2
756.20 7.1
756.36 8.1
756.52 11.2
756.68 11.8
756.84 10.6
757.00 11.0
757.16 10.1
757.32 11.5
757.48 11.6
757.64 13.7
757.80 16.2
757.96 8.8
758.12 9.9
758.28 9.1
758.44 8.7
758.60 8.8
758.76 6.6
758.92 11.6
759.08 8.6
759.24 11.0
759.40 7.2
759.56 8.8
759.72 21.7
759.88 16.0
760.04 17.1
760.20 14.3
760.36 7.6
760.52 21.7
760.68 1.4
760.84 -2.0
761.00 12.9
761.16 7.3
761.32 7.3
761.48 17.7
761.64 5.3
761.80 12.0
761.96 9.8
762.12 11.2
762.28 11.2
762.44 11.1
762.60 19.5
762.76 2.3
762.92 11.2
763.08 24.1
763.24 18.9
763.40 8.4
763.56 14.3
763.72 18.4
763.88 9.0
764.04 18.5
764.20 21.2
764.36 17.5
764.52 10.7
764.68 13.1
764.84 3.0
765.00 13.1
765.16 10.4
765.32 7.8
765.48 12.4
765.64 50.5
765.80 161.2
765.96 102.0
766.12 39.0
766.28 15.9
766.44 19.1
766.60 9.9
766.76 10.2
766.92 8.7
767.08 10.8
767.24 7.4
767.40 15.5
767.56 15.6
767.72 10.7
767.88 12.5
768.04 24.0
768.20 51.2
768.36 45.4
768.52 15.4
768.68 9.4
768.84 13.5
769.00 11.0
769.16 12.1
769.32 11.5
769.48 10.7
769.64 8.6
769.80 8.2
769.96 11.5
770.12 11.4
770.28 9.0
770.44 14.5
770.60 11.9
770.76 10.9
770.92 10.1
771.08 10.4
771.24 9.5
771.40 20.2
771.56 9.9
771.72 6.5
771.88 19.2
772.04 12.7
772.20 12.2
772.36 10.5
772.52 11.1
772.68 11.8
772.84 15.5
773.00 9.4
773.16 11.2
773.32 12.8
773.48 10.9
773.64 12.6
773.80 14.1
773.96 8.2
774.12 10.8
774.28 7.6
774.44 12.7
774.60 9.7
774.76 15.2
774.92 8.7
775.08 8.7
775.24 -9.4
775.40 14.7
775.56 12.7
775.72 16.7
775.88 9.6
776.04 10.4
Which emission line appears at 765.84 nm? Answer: H-alpha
